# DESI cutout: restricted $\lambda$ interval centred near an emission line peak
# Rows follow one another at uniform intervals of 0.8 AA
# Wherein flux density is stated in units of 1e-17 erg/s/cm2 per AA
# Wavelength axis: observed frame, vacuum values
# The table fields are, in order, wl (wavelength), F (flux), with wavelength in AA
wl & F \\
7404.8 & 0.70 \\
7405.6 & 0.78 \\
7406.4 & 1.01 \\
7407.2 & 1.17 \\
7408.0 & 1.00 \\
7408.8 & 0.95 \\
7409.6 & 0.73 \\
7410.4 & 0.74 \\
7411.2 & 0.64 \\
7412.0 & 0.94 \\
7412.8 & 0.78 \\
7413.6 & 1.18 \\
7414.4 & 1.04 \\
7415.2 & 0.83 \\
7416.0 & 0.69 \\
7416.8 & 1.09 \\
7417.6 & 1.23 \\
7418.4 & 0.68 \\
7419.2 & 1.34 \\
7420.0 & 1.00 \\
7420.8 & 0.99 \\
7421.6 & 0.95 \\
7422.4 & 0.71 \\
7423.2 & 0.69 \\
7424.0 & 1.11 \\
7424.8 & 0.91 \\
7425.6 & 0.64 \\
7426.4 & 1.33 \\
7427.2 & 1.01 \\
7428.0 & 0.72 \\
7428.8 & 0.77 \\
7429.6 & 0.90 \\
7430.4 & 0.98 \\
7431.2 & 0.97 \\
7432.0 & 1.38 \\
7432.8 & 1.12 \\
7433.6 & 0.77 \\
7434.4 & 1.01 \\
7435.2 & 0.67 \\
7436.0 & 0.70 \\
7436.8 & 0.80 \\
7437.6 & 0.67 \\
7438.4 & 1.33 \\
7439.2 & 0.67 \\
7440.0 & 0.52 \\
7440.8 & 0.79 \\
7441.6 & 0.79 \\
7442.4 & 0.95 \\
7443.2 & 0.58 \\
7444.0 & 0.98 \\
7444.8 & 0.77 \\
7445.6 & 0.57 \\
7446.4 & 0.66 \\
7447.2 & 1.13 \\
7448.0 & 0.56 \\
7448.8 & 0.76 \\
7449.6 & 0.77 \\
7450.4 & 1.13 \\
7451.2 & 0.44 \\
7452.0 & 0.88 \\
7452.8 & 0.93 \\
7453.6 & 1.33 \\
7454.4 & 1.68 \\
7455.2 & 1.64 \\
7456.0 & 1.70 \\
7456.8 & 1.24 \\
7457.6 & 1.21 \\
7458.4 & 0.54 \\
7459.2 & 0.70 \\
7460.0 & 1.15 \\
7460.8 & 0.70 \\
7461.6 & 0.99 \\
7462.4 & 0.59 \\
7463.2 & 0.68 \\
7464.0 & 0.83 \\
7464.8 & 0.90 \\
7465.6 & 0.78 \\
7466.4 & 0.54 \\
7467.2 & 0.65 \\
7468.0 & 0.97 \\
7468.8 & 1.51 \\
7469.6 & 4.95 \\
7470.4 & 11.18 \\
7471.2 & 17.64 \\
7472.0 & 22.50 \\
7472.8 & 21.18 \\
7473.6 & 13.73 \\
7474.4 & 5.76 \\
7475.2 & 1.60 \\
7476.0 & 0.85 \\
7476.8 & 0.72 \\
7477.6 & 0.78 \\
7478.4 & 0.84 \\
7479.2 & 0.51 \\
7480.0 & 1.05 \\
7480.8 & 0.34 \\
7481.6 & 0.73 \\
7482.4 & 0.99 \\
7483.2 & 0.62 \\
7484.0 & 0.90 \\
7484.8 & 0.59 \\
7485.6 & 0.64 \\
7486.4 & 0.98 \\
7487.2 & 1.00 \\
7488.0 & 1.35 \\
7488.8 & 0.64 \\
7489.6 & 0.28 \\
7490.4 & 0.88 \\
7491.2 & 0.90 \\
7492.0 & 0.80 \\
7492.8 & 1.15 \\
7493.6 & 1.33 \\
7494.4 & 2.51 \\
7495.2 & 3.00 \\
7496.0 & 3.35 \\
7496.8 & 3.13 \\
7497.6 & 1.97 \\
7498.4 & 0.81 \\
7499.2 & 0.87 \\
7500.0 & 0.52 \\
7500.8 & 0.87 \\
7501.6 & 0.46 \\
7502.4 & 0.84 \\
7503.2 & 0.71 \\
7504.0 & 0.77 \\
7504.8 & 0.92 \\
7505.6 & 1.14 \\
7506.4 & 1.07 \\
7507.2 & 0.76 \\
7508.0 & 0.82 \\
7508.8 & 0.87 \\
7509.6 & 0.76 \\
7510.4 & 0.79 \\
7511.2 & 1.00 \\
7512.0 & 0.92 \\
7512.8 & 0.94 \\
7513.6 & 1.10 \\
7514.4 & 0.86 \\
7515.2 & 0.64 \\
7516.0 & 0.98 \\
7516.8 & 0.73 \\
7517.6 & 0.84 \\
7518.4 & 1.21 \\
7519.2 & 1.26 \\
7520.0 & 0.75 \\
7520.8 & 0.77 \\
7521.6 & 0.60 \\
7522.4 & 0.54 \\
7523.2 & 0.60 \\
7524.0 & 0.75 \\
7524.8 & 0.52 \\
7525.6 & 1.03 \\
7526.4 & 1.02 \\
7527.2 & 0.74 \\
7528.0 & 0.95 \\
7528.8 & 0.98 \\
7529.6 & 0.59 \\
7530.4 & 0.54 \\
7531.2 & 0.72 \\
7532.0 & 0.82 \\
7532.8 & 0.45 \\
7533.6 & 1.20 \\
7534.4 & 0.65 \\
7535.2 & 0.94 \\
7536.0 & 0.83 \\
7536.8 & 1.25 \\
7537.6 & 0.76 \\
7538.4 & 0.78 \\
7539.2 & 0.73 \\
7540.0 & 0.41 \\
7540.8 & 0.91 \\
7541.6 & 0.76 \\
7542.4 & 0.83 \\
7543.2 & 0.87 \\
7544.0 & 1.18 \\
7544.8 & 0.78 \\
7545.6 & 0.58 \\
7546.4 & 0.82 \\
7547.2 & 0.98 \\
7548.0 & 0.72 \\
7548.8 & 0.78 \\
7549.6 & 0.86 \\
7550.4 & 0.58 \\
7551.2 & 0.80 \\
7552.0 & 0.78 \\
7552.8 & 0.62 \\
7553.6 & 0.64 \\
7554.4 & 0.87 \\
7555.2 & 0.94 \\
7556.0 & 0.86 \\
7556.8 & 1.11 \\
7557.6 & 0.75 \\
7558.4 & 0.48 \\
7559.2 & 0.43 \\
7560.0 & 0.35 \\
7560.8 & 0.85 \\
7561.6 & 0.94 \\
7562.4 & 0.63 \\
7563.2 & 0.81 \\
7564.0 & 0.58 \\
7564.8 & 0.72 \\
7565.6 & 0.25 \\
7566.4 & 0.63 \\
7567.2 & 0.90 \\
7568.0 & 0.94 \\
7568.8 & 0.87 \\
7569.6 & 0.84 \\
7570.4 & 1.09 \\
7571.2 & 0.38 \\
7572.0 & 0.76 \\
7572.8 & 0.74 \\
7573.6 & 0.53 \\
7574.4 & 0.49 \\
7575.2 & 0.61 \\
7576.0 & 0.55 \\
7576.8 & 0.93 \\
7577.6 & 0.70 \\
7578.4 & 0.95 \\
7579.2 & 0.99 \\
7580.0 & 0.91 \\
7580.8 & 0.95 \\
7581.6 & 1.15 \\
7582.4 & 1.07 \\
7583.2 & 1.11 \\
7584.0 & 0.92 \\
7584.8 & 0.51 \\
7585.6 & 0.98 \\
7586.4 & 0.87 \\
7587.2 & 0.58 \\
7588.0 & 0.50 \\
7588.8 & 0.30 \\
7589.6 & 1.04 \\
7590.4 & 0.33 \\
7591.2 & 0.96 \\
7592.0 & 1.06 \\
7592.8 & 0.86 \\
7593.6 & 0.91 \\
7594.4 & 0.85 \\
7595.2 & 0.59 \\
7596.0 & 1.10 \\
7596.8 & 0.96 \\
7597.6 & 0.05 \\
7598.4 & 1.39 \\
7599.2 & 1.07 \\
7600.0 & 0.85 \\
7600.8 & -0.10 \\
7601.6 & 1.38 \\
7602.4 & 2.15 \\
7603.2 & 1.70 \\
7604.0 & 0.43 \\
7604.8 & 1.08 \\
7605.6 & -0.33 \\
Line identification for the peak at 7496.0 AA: [N II] 6583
